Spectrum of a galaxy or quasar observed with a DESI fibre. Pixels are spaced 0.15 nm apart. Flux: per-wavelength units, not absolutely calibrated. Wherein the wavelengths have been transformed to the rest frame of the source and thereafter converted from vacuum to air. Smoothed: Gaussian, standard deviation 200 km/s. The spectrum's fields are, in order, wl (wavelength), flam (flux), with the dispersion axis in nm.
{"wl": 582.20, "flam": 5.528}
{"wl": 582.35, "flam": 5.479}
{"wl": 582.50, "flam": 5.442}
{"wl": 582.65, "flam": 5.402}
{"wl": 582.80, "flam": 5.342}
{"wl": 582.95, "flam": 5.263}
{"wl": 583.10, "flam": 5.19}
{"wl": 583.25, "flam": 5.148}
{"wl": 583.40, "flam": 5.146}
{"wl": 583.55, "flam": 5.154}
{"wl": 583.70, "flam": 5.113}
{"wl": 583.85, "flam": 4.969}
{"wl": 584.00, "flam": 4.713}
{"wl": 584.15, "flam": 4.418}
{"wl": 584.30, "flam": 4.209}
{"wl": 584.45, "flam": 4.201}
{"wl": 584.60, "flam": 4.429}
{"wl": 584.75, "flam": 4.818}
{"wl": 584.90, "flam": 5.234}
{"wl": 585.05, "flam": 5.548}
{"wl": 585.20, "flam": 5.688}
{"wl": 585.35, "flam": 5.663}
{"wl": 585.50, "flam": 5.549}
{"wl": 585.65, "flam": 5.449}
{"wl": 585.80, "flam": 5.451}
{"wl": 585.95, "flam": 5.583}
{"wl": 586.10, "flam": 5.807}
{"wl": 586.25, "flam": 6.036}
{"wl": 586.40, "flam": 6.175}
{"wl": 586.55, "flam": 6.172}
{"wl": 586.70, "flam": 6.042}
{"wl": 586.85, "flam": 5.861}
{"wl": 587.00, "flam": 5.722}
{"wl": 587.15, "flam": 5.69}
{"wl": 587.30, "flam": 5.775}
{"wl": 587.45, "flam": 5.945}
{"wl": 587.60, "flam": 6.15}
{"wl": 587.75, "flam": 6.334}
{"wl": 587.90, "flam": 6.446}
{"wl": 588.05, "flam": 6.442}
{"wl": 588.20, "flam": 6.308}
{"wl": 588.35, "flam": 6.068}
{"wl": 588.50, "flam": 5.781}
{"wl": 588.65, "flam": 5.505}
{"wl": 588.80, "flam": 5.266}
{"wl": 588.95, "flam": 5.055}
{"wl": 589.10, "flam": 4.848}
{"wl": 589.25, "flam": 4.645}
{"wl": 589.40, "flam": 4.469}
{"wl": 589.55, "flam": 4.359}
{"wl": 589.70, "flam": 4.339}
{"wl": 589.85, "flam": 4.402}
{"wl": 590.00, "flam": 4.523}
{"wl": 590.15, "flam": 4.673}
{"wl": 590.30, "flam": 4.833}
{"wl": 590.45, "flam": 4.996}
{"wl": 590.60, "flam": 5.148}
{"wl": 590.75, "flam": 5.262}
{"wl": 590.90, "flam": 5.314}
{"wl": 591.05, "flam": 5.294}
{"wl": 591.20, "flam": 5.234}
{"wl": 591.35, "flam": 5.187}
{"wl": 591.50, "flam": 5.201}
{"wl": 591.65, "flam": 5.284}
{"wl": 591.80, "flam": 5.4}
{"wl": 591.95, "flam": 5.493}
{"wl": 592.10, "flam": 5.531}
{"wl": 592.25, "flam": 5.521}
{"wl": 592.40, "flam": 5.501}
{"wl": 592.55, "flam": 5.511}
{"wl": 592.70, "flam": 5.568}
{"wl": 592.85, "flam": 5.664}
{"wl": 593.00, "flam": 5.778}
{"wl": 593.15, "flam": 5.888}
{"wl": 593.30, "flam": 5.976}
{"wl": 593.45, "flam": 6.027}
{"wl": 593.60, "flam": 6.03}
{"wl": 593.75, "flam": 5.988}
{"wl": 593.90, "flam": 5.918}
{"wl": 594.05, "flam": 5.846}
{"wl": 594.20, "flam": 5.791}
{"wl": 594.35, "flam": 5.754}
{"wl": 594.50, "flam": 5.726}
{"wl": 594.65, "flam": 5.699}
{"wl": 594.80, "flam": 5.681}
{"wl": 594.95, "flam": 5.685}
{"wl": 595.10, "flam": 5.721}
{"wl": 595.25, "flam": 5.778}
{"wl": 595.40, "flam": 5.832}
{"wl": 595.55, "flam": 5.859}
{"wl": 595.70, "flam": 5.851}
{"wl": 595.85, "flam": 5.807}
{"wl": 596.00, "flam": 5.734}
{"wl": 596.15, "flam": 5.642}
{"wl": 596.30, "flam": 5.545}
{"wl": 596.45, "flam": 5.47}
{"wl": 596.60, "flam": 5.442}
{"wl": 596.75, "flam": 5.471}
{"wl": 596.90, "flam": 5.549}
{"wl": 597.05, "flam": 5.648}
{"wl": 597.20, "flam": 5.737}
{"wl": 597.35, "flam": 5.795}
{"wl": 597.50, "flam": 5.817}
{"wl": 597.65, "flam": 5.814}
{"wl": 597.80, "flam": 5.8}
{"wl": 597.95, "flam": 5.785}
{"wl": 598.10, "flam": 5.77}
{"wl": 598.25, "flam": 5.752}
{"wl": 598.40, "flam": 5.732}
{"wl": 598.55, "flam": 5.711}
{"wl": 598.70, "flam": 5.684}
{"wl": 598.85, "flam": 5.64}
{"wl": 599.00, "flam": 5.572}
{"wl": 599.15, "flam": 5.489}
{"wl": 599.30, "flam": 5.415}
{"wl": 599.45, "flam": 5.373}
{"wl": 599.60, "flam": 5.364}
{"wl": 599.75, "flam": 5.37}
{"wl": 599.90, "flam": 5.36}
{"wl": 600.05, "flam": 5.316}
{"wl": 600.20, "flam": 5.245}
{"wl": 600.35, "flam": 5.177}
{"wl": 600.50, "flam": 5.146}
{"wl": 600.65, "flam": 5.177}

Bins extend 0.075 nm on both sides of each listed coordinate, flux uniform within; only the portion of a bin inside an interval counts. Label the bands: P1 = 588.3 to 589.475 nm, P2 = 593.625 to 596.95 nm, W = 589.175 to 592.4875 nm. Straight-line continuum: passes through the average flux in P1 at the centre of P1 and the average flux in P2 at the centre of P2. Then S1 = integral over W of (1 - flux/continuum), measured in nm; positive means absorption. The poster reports 0.20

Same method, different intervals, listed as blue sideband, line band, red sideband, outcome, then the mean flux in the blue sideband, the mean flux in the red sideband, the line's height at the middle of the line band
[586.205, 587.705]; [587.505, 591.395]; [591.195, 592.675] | 0.29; 5.96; 5.4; 5.68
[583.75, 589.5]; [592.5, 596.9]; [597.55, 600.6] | -0.19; 5.48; 5.53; 5.51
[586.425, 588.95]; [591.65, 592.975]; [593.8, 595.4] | 0.07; 5.95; 5.77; 5.83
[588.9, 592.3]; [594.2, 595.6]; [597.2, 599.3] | -0.09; 5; 5.71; 5.4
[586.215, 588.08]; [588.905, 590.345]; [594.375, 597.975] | 0.33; 6.05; 5.7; 5.96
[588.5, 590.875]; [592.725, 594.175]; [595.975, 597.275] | -0.18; 4.86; 5.58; 5.25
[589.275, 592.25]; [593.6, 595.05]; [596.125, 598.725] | -0.12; 5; 5.68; 5.36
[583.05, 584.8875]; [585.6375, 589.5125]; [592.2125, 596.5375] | -0.45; 4.8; 5.75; 5.13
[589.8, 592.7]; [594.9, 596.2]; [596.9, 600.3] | -0.08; 5.19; 5.6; 5.43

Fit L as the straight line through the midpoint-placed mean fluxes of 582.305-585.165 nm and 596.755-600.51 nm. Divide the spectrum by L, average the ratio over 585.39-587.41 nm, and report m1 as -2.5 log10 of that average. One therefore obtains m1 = -0.14 mag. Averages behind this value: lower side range 5.02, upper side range 5.57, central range 5.79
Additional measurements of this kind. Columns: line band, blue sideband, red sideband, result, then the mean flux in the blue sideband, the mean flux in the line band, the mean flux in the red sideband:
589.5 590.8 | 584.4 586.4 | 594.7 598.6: 0.17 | 5.39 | 4.72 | 5.71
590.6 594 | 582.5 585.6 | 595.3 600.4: -0.03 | 5.07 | 5.56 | 5.61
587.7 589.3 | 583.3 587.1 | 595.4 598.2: -0.05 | 5.33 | 5.71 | 5.7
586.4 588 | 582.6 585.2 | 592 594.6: -0.15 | 4.98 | 6.03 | 5.76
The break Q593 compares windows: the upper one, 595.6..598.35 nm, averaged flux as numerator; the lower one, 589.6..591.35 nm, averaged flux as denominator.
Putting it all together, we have 1.16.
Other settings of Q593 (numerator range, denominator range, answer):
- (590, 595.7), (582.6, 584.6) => 1.13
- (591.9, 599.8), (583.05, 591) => 1.07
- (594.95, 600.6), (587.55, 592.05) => 1.06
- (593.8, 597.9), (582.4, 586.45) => 1.10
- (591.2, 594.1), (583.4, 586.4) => 1.09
